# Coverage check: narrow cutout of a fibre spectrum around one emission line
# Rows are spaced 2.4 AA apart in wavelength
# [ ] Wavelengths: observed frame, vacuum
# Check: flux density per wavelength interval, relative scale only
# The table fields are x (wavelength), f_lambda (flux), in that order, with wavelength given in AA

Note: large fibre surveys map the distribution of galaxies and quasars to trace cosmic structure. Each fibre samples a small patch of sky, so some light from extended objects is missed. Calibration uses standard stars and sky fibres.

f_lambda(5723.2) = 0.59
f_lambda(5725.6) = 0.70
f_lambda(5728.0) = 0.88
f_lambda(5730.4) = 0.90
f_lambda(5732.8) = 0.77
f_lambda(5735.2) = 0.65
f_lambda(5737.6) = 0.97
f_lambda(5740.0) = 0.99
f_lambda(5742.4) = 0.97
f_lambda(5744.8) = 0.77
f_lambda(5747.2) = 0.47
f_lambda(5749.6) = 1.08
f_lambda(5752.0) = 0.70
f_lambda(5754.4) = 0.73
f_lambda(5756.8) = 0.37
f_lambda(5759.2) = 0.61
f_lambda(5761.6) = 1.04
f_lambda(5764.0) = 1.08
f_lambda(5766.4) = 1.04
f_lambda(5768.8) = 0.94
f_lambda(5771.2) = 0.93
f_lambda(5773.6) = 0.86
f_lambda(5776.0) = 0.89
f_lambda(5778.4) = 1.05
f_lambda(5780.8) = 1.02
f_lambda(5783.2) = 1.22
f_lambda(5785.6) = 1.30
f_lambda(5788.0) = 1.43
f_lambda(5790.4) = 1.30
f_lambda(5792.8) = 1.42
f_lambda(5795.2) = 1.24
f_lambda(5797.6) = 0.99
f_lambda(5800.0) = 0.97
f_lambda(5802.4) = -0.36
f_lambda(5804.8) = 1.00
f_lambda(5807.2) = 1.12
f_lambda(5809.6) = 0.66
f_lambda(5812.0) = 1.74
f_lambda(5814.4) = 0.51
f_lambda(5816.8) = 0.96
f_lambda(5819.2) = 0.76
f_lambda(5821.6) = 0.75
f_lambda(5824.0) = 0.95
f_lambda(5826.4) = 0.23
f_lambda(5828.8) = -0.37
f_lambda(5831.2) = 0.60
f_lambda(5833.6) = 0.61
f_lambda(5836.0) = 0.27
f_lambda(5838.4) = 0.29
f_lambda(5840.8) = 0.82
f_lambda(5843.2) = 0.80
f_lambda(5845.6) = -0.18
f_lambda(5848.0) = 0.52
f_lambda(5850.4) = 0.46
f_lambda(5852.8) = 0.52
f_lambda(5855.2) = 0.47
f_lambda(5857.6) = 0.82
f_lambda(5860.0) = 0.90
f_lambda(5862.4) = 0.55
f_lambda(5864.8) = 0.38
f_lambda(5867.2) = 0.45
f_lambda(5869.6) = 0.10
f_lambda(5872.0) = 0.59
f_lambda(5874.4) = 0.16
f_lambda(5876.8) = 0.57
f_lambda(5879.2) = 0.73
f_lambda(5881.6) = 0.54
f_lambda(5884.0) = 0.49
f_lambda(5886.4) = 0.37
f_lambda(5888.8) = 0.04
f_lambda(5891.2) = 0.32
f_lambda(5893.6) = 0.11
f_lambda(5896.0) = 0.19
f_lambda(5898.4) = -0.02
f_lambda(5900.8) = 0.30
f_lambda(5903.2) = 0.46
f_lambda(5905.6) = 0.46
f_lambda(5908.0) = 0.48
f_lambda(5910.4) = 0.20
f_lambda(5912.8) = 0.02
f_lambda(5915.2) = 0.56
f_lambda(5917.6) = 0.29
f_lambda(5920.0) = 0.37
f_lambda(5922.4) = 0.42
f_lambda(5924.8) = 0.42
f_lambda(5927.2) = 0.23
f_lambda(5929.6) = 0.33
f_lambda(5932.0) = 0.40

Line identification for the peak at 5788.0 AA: C III] 1909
